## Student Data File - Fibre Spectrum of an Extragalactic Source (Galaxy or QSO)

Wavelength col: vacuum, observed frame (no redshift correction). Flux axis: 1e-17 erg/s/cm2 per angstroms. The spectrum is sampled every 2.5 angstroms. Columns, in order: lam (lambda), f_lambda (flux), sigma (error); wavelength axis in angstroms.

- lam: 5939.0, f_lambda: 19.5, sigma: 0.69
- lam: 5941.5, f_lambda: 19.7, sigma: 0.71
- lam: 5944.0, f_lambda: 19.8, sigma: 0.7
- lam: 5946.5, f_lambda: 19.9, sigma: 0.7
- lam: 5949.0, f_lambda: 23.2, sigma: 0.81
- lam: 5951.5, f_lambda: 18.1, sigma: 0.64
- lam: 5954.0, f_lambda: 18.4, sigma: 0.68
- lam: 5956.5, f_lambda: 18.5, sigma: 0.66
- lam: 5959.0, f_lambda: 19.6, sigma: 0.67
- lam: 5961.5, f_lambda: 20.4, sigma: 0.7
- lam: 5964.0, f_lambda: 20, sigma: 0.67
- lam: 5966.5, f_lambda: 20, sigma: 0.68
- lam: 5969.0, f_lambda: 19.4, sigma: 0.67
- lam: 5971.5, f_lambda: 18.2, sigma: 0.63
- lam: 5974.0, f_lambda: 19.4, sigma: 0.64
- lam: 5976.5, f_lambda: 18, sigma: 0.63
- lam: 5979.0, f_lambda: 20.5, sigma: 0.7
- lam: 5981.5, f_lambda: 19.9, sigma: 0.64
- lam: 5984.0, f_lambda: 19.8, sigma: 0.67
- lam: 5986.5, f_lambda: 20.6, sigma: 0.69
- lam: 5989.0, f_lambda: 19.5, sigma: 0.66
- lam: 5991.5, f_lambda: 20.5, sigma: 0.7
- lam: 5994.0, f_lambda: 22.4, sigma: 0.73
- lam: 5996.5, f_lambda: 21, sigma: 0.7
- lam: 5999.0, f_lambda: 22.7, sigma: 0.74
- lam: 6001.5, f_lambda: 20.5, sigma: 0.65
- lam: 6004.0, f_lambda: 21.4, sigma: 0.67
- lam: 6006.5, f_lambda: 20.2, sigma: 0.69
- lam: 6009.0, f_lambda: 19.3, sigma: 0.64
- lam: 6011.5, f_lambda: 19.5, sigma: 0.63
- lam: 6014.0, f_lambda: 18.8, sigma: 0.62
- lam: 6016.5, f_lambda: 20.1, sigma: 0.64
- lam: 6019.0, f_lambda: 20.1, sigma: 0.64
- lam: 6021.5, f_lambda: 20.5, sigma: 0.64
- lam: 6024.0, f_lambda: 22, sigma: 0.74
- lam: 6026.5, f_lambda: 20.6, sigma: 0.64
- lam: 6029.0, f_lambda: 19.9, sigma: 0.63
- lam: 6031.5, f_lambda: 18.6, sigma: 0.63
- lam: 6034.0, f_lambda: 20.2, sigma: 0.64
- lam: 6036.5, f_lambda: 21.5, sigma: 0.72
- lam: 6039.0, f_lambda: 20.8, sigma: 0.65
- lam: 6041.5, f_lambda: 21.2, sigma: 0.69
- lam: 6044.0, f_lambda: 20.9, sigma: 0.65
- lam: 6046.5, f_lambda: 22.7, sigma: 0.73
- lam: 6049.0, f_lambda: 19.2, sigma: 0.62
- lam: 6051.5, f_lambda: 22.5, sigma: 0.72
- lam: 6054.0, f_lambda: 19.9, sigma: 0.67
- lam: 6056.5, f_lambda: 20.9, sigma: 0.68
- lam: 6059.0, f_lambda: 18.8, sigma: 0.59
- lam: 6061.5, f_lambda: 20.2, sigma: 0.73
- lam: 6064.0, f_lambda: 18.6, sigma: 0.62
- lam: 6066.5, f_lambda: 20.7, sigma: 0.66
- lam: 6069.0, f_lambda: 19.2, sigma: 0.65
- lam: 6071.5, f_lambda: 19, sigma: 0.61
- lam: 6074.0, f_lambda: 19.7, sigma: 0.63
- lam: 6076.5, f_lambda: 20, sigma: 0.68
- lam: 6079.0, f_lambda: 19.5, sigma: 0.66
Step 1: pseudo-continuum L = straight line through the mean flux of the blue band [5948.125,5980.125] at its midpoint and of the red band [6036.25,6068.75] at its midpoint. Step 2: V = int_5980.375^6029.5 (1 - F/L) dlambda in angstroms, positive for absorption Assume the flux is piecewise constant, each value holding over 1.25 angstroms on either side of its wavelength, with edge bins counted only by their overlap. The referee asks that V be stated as -1.27 angstroms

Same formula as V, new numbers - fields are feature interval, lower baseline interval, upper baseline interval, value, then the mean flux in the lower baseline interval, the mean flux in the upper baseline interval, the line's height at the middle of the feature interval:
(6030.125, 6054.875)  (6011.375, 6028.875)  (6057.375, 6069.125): -1.1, 20.3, 19.6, 19.9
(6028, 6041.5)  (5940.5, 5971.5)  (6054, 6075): -0.4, 19.7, 19.7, 19.7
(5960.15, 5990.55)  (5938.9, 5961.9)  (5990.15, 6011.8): 0.9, 19.7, 20.9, 20.3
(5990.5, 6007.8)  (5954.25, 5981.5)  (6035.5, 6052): -1.0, 19.4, 21.2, 20.1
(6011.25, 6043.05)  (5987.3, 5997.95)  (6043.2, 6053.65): 1.2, 20.9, 21.2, 21.1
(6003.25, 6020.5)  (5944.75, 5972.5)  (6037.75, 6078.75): 0.1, 19.6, 20.2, 20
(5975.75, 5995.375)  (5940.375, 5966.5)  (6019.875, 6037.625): -0.1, 19.8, 20.5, 20.1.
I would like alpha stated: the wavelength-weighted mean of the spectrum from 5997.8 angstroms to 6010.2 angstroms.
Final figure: 20.8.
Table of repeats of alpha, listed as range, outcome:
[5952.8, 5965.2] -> 19.4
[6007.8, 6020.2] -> 19.6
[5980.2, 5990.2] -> 20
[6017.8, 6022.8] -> 20.3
